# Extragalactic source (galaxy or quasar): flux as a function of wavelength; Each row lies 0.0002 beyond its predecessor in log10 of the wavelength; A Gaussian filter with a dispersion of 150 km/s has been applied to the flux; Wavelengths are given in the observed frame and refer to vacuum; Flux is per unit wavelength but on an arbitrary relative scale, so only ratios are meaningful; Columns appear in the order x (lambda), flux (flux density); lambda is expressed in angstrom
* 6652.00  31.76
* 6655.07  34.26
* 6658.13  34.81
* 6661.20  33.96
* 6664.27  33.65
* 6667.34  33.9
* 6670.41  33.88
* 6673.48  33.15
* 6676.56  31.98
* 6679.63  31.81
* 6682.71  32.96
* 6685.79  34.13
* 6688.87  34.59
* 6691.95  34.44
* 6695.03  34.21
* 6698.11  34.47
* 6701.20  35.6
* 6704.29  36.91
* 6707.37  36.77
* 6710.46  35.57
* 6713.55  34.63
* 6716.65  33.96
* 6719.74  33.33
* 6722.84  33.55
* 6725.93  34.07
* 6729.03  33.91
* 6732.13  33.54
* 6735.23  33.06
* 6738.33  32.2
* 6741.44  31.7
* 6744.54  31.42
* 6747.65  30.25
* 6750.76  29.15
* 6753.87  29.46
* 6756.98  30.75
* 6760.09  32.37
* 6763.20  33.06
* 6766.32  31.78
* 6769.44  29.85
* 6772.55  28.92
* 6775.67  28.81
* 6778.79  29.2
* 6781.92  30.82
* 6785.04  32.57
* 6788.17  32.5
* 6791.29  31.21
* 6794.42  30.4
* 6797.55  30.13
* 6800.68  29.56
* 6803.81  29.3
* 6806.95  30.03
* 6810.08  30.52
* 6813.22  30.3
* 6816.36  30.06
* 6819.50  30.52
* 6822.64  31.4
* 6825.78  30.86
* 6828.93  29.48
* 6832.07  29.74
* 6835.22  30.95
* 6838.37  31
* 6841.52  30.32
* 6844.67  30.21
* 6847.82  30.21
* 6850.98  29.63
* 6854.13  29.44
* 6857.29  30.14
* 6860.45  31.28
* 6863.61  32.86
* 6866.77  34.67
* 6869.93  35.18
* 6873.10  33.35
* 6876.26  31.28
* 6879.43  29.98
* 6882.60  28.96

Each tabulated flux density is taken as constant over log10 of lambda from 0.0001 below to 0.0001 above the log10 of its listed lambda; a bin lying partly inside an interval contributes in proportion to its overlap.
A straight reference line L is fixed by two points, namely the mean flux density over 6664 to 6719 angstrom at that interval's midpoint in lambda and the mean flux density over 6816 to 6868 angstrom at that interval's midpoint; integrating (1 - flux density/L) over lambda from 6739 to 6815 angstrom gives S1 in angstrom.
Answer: 3.9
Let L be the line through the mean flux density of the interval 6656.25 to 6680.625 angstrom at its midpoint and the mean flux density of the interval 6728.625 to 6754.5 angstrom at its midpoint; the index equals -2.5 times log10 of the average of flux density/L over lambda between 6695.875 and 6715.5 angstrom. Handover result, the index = -0.10 mag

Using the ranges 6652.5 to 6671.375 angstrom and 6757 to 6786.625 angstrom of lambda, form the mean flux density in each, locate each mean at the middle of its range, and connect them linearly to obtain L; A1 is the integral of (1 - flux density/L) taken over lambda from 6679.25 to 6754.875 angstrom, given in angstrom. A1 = -2.5 angstrom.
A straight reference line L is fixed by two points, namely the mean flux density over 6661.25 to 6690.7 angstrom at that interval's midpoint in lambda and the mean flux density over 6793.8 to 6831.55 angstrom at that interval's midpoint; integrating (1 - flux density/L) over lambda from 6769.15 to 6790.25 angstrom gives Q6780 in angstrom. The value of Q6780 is 0.4 angstrom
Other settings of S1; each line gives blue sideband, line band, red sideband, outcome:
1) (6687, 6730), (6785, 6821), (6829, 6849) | 1.20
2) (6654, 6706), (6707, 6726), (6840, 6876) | -0.51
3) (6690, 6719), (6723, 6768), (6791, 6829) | 1.75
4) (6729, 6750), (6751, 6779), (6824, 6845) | 1.01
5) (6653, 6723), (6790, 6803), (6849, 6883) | 0.94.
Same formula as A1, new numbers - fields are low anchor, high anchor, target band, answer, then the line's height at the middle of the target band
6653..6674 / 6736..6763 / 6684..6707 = -1.49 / 32.9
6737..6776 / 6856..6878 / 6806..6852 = 2.41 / 32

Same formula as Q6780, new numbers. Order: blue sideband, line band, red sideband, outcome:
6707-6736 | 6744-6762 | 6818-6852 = 1.4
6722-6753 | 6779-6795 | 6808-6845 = -0.1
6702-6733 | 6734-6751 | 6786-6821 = 1.0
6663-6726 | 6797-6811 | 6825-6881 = 1.0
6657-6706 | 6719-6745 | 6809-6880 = 0.1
